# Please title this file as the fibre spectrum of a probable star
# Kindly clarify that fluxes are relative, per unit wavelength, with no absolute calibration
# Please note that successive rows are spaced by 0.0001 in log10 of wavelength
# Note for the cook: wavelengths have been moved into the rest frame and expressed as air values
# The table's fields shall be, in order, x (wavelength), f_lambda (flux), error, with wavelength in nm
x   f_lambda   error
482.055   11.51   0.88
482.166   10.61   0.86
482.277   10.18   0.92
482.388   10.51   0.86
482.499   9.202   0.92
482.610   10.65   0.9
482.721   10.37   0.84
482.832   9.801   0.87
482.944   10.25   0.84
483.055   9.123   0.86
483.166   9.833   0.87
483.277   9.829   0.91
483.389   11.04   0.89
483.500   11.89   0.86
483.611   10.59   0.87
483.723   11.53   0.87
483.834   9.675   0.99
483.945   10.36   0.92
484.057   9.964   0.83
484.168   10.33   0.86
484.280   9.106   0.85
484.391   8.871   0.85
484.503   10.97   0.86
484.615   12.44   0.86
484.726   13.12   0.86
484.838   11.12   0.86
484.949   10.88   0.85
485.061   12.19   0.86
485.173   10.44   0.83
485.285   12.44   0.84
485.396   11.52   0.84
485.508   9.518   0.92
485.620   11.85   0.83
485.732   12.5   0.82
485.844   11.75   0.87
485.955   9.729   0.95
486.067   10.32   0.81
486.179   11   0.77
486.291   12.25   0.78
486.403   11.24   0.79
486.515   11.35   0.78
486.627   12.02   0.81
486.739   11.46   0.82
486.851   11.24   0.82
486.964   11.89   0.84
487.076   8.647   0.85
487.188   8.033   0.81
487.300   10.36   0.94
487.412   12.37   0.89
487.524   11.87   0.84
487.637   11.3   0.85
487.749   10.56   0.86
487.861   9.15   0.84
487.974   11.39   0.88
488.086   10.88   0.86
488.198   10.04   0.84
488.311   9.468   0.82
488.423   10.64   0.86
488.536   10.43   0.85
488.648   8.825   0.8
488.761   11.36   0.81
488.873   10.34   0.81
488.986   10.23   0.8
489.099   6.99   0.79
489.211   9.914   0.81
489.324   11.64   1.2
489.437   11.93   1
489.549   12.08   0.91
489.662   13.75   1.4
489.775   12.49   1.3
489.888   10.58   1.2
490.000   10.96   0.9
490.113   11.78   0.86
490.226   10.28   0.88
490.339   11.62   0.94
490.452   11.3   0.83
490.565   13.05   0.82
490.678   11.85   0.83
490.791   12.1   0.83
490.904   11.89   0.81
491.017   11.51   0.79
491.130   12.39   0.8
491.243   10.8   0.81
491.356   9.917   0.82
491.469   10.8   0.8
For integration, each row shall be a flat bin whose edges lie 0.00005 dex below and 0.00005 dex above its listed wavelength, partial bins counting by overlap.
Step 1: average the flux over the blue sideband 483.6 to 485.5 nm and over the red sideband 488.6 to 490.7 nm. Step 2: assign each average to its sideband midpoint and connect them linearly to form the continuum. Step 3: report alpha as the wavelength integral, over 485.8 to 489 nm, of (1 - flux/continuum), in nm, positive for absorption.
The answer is 0.09 nm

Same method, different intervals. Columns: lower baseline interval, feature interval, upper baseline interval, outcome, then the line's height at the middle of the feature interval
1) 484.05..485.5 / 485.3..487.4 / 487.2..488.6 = -0.03 nm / 10.8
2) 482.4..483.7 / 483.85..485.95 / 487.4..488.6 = -0.12 nm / 10.4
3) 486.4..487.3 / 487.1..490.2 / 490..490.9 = 0.13 nm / 11.2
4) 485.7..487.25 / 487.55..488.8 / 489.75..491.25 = 0.09 nm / 11.2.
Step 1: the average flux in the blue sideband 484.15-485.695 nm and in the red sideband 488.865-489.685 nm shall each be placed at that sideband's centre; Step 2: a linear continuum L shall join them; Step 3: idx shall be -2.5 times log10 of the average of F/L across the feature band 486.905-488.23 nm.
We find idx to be 0.035 mag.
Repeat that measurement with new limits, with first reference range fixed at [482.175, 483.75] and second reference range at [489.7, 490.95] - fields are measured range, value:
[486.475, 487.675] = 0.01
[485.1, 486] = -0.05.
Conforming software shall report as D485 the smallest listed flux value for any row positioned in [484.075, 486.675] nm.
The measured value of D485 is 8.871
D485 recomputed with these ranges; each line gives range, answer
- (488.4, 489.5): 6.99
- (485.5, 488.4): 8.033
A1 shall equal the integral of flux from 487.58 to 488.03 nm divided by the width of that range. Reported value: 10.6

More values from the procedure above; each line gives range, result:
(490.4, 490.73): 12.1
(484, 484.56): 9.84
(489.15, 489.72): 11.8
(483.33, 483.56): 11.4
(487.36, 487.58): 12.1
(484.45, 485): 11.7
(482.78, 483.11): 9.71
